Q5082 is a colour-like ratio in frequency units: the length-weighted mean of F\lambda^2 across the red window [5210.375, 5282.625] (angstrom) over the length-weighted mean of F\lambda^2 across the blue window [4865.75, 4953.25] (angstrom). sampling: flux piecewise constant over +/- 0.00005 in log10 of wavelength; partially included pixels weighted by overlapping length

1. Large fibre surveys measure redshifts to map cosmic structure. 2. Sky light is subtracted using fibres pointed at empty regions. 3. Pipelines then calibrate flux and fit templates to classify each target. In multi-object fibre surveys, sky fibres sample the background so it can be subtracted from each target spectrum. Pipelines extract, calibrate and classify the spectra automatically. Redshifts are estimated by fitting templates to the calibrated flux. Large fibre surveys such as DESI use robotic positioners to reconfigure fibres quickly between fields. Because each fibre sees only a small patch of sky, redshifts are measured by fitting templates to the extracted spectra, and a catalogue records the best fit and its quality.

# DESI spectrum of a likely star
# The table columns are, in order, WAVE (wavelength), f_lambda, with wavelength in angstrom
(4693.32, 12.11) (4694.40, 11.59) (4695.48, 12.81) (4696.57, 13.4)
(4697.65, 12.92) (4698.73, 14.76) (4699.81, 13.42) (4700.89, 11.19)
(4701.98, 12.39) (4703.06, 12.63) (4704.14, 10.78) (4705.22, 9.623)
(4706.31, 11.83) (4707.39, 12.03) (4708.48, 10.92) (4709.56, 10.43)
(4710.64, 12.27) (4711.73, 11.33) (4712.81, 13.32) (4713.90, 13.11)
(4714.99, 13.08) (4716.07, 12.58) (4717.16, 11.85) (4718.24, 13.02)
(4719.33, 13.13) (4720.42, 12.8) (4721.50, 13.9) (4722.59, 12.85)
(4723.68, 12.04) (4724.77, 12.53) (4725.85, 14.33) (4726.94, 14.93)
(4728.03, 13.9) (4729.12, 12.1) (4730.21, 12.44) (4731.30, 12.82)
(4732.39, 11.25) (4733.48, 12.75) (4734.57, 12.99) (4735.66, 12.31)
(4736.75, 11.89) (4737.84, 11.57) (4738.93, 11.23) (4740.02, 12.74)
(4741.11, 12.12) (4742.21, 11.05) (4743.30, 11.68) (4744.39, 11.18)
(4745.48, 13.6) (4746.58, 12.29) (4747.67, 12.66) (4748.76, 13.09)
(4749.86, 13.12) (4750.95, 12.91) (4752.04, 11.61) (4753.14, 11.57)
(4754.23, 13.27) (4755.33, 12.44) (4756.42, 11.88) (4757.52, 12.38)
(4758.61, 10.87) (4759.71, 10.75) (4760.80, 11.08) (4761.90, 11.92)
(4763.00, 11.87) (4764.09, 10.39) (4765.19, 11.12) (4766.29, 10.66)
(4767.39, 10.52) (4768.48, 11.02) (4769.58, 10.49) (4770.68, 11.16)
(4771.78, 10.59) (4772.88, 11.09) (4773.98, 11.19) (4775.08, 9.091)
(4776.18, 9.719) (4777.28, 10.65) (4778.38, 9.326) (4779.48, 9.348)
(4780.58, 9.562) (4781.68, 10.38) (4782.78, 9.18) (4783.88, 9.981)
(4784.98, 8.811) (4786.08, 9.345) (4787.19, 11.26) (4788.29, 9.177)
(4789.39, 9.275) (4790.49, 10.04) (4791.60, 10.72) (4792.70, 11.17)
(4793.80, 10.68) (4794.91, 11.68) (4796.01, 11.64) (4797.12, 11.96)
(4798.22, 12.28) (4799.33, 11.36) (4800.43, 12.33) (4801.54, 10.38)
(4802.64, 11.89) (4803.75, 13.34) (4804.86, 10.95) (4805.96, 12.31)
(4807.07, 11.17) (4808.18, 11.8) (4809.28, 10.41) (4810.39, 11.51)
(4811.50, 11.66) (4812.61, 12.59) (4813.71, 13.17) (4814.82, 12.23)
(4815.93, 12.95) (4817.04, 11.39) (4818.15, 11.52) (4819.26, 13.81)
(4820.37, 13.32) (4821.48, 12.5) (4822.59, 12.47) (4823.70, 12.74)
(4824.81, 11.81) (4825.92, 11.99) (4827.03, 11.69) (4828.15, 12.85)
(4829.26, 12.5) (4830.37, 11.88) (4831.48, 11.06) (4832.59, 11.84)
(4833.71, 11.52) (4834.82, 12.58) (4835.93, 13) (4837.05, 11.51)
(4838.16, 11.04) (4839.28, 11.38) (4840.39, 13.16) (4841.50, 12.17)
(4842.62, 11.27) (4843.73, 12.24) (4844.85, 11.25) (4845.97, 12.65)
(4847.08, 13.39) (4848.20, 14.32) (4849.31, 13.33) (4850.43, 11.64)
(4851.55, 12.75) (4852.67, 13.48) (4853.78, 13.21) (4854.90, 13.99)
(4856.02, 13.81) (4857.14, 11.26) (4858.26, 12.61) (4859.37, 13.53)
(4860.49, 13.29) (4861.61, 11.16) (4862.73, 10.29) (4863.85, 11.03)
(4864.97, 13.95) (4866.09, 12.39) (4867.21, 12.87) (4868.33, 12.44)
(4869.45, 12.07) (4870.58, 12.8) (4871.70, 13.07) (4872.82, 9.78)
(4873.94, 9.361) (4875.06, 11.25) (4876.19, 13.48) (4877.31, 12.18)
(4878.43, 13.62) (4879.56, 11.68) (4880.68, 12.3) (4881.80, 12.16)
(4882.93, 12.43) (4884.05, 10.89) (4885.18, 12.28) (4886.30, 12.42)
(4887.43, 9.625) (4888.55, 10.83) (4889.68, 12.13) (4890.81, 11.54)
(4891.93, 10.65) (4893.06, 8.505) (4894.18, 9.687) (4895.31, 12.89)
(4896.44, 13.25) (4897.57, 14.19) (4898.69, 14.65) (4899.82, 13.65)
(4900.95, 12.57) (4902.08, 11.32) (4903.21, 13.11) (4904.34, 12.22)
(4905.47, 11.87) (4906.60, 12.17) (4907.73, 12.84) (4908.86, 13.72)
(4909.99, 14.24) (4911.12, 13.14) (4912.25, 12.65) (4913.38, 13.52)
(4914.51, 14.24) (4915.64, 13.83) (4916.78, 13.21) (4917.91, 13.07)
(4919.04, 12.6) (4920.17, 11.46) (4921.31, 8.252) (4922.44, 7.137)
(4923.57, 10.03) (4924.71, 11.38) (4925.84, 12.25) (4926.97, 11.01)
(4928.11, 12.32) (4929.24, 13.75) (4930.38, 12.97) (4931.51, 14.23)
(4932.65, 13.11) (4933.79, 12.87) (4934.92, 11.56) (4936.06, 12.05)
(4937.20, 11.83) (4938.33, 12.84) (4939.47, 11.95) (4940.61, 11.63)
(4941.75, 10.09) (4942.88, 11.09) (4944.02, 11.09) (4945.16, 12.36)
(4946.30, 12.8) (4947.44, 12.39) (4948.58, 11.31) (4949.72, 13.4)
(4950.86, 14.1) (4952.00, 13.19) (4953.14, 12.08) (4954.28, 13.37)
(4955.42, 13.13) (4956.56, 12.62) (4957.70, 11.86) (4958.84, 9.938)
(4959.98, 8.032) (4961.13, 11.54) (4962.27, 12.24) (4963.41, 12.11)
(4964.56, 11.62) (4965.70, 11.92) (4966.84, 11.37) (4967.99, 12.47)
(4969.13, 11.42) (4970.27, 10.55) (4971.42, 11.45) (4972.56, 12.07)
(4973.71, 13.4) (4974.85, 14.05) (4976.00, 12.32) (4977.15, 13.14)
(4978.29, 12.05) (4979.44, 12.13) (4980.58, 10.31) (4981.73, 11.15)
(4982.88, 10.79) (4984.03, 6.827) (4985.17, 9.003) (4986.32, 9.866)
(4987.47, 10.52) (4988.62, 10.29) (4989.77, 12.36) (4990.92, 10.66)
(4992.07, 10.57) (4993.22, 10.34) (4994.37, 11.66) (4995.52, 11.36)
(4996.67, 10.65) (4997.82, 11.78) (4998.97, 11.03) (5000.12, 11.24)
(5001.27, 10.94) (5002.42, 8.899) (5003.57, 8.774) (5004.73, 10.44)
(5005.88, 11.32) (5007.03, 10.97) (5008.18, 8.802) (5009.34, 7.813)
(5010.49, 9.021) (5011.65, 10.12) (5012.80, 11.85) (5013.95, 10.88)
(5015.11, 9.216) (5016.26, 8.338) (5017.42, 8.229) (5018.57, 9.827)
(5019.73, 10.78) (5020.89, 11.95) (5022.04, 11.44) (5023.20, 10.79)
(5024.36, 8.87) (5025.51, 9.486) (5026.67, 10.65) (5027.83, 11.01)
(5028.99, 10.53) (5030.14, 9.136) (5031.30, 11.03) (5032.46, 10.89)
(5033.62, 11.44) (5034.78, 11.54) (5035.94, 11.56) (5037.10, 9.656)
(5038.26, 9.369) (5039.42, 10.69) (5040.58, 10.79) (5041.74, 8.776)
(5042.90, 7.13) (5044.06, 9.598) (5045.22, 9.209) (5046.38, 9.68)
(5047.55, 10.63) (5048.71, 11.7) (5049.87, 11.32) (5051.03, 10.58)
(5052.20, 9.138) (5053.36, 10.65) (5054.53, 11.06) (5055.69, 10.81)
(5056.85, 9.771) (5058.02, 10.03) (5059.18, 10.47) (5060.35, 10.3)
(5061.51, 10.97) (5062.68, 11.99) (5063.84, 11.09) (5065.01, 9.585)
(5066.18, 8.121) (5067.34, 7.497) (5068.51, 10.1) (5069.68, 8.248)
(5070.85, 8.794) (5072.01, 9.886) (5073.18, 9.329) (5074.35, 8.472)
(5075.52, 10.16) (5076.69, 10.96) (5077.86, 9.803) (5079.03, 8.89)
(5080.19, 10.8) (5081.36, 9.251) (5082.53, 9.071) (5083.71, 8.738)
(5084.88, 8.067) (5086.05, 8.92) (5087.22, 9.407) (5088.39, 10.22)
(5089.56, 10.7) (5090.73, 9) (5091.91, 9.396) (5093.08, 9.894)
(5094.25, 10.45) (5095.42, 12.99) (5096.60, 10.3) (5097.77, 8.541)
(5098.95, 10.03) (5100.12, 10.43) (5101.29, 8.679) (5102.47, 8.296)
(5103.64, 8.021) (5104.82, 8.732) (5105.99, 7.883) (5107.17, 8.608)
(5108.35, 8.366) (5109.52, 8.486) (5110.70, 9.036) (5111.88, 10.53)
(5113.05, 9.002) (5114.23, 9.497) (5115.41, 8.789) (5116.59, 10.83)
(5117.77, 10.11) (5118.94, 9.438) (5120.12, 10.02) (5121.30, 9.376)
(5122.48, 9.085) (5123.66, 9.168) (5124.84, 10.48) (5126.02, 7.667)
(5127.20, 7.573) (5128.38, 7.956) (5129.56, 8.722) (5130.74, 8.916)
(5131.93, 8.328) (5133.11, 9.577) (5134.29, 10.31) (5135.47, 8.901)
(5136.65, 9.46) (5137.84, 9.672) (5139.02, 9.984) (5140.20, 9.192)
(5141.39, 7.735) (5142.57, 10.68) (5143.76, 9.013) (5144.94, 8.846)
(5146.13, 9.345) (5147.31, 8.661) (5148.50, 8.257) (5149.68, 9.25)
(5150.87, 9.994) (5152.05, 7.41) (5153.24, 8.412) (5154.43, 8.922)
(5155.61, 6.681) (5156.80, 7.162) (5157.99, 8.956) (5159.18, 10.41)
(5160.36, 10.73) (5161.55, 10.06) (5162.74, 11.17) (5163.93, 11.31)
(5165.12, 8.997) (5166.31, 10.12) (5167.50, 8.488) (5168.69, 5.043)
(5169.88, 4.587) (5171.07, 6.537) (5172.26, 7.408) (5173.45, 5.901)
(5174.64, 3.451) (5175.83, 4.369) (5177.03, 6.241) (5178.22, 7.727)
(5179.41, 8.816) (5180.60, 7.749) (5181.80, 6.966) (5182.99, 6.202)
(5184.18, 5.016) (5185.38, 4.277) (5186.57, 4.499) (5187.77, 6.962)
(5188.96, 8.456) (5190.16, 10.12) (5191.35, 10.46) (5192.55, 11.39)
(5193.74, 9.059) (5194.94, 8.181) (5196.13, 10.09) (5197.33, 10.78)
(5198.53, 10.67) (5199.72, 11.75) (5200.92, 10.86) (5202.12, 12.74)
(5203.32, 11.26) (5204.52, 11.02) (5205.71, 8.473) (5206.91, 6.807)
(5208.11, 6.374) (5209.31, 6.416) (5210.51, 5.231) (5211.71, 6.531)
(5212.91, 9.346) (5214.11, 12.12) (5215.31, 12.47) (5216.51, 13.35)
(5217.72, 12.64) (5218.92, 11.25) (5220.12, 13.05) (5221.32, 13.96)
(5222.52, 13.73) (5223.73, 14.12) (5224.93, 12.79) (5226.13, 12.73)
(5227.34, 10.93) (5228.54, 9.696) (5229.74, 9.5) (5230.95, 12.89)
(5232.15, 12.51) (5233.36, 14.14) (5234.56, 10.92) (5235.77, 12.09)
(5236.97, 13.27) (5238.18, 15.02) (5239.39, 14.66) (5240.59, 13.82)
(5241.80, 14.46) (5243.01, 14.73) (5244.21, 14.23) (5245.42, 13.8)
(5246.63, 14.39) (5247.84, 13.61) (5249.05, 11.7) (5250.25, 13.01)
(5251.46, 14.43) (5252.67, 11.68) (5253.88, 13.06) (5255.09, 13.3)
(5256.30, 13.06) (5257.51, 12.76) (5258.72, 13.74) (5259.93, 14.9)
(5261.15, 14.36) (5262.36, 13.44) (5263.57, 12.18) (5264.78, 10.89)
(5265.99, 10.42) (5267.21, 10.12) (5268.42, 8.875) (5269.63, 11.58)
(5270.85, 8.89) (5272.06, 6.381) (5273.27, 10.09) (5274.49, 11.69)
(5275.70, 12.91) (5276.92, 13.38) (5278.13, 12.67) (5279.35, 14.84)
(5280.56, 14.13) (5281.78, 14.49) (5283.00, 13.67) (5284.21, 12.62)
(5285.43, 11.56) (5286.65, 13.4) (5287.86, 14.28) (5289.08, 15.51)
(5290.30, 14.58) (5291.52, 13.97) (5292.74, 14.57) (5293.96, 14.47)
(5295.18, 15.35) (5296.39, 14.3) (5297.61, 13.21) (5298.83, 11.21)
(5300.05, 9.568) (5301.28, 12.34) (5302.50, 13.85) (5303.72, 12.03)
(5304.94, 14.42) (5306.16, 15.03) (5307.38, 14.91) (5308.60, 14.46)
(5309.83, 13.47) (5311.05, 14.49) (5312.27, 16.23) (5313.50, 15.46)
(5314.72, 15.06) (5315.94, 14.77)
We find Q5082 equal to 1.17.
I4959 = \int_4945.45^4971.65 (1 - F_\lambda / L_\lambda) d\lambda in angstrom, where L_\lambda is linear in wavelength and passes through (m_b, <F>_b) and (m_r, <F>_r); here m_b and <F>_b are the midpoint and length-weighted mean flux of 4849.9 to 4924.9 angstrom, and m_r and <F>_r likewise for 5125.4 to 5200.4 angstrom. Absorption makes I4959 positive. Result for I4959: -1.8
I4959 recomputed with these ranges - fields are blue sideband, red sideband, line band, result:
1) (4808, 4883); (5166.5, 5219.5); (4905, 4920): -2.1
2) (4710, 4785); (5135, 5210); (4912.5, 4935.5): -3.8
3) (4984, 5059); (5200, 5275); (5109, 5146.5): 6.1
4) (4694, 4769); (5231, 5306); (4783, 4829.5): 2.8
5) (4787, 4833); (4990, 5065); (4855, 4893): -2.1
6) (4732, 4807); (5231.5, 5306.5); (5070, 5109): 9.3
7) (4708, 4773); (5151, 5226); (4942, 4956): -2.4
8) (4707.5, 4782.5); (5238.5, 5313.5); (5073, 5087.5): 3.8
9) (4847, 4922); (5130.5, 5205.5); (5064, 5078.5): 0.9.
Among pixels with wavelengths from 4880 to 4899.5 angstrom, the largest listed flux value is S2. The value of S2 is 14.65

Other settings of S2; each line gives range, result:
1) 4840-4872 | 14.32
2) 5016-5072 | 11.99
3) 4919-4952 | 14.23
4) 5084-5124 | 12.99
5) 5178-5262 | 15.02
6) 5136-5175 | 11.31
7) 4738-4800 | 13.6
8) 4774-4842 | 13.81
